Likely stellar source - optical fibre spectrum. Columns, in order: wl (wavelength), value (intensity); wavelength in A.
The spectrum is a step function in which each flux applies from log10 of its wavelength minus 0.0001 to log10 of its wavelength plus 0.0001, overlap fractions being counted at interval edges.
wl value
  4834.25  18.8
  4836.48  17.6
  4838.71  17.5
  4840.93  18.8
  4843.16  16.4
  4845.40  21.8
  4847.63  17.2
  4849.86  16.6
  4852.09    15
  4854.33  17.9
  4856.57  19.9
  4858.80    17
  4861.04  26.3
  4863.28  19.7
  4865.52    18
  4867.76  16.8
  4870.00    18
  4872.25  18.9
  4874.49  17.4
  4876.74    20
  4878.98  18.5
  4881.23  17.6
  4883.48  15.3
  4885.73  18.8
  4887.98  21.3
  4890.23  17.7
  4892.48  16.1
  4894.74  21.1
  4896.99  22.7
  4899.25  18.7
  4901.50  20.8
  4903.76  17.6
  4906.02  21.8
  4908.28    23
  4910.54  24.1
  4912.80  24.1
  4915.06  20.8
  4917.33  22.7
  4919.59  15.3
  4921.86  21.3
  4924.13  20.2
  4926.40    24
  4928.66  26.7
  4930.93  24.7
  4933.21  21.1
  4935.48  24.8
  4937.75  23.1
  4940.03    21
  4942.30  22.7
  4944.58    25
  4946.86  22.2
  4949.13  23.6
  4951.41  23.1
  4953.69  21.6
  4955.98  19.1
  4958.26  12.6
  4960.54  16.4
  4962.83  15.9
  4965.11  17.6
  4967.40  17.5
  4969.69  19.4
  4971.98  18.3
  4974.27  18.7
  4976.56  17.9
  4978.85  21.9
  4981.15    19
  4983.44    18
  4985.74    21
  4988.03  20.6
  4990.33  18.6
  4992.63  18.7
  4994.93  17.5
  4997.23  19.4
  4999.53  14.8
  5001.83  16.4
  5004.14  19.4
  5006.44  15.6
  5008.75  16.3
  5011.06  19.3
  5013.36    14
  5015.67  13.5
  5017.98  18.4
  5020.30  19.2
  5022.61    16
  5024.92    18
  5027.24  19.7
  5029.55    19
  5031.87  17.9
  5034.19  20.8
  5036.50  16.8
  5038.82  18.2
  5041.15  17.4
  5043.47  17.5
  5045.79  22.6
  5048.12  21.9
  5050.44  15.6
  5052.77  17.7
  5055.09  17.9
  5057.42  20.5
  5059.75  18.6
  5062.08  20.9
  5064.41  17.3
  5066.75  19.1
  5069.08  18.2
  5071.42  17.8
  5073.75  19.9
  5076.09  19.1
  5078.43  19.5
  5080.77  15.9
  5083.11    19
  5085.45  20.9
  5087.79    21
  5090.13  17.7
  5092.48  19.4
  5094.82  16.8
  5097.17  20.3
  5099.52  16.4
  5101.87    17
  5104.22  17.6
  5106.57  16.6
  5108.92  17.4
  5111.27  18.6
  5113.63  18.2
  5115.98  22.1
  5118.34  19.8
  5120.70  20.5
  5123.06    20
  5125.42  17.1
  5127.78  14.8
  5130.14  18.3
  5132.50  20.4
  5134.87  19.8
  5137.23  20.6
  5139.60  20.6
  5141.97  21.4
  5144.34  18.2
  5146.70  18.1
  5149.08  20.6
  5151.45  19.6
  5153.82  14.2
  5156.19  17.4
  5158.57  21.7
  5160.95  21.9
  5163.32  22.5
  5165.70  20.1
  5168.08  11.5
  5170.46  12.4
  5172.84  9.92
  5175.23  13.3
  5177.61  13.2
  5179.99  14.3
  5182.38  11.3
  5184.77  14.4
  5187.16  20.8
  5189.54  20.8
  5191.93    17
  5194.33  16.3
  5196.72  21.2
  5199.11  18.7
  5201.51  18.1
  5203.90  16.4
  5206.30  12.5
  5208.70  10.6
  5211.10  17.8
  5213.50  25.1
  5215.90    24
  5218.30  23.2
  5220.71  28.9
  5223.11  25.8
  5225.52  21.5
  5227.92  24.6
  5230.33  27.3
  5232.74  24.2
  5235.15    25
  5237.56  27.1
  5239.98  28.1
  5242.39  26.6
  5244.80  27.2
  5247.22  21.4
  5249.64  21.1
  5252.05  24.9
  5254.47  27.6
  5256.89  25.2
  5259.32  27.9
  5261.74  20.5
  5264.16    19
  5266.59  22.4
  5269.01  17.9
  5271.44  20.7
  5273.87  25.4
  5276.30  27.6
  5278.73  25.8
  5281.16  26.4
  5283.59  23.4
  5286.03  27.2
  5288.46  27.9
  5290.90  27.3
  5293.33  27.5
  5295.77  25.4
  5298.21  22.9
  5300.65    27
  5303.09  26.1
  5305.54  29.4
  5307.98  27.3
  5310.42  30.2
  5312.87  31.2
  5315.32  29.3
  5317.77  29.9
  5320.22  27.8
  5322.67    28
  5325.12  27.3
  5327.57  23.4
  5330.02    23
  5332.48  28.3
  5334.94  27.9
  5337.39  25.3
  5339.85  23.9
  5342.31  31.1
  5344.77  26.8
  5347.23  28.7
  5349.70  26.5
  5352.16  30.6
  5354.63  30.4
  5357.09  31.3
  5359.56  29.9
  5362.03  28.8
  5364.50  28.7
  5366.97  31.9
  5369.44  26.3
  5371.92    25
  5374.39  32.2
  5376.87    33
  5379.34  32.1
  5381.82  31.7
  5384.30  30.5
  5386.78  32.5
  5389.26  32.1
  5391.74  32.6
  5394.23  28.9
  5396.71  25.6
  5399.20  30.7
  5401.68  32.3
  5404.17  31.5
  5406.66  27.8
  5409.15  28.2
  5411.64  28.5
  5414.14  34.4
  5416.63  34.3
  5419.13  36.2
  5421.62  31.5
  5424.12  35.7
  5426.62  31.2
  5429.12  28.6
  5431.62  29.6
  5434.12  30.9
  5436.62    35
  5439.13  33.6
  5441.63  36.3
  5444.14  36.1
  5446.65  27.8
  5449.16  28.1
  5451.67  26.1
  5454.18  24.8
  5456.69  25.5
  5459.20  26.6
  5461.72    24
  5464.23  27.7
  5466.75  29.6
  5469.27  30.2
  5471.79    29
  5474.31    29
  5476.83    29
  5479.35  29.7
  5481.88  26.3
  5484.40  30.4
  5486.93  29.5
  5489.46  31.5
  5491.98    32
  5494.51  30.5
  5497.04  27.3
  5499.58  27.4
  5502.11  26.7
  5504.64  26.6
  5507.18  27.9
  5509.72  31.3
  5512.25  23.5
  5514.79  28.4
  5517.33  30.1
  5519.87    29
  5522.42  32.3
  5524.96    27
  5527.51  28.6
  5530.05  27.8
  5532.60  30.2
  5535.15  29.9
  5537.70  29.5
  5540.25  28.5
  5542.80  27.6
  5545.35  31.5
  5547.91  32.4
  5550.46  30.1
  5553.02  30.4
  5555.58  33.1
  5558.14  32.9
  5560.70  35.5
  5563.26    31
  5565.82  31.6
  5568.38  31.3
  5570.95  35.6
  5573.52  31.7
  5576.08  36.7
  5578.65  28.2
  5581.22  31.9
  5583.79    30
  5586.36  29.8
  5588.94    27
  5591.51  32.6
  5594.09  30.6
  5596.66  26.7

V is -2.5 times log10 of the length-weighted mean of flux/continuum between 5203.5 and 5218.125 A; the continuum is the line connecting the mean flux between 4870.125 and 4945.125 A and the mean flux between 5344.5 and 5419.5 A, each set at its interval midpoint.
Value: 0.425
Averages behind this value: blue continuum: 20.8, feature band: 18.2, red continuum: 30.3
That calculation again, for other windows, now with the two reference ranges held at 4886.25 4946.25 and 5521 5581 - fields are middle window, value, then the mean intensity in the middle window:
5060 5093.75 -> 0.256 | 19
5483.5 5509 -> 0.044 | 29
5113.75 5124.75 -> 0.215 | 20.2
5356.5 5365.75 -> -0.051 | 29.6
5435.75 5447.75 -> -0.151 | 33.8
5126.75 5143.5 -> 0.268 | 19.4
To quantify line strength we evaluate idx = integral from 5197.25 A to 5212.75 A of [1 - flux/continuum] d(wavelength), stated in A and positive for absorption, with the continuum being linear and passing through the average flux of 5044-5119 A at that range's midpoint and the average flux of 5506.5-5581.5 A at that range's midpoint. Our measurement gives 4.04 A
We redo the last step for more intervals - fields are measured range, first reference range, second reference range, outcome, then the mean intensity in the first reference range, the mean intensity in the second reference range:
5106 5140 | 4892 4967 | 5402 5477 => 7.71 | 21.1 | 30.3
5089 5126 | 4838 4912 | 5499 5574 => 7.14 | 19.1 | 30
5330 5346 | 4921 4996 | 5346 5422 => 1.36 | 20.4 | 30.5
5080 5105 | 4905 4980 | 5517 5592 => 5.30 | 21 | 30.8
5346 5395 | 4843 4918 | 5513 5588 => -4.45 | 19.4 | 30.7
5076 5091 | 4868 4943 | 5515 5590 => 2.80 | 20.6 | 30.7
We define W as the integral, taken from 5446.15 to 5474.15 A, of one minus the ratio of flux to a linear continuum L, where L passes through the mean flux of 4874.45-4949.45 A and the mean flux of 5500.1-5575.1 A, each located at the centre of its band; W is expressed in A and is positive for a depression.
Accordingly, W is 1.6 A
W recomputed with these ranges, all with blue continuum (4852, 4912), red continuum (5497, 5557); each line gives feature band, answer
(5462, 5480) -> -0.40 A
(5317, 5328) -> -0.61 A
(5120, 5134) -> 2.78 A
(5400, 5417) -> -2.19 A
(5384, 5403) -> -2.52 A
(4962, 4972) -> 1.41 A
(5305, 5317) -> -1.70 A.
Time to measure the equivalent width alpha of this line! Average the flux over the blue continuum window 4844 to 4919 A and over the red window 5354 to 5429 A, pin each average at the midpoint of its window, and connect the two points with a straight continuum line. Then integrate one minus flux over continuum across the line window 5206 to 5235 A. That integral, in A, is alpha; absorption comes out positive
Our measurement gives 4.8 A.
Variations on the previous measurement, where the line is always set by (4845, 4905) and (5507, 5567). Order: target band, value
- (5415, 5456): -4.7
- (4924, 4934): -2.1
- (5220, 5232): -0.3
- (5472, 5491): -0.2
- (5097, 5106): 2.0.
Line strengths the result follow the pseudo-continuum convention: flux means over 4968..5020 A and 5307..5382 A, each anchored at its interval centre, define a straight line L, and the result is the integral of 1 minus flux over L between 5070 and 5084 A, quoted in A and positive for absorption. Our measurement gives 1.38 A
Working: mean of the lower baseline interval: 18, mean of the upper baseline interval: 28.6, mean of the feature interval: 18.5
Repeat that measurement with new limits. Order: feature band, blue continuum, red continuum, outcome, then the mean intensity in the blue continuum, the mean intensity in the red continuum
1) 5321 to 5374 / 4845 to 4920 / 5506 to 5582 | -1.2 A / 19.4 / 30.5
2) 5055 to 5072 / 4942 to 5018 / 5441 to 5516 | 1.2 A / 18.6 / 28.6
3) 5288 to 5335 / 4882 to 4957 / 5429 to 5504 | -0.5 A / 21.4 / 29.3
